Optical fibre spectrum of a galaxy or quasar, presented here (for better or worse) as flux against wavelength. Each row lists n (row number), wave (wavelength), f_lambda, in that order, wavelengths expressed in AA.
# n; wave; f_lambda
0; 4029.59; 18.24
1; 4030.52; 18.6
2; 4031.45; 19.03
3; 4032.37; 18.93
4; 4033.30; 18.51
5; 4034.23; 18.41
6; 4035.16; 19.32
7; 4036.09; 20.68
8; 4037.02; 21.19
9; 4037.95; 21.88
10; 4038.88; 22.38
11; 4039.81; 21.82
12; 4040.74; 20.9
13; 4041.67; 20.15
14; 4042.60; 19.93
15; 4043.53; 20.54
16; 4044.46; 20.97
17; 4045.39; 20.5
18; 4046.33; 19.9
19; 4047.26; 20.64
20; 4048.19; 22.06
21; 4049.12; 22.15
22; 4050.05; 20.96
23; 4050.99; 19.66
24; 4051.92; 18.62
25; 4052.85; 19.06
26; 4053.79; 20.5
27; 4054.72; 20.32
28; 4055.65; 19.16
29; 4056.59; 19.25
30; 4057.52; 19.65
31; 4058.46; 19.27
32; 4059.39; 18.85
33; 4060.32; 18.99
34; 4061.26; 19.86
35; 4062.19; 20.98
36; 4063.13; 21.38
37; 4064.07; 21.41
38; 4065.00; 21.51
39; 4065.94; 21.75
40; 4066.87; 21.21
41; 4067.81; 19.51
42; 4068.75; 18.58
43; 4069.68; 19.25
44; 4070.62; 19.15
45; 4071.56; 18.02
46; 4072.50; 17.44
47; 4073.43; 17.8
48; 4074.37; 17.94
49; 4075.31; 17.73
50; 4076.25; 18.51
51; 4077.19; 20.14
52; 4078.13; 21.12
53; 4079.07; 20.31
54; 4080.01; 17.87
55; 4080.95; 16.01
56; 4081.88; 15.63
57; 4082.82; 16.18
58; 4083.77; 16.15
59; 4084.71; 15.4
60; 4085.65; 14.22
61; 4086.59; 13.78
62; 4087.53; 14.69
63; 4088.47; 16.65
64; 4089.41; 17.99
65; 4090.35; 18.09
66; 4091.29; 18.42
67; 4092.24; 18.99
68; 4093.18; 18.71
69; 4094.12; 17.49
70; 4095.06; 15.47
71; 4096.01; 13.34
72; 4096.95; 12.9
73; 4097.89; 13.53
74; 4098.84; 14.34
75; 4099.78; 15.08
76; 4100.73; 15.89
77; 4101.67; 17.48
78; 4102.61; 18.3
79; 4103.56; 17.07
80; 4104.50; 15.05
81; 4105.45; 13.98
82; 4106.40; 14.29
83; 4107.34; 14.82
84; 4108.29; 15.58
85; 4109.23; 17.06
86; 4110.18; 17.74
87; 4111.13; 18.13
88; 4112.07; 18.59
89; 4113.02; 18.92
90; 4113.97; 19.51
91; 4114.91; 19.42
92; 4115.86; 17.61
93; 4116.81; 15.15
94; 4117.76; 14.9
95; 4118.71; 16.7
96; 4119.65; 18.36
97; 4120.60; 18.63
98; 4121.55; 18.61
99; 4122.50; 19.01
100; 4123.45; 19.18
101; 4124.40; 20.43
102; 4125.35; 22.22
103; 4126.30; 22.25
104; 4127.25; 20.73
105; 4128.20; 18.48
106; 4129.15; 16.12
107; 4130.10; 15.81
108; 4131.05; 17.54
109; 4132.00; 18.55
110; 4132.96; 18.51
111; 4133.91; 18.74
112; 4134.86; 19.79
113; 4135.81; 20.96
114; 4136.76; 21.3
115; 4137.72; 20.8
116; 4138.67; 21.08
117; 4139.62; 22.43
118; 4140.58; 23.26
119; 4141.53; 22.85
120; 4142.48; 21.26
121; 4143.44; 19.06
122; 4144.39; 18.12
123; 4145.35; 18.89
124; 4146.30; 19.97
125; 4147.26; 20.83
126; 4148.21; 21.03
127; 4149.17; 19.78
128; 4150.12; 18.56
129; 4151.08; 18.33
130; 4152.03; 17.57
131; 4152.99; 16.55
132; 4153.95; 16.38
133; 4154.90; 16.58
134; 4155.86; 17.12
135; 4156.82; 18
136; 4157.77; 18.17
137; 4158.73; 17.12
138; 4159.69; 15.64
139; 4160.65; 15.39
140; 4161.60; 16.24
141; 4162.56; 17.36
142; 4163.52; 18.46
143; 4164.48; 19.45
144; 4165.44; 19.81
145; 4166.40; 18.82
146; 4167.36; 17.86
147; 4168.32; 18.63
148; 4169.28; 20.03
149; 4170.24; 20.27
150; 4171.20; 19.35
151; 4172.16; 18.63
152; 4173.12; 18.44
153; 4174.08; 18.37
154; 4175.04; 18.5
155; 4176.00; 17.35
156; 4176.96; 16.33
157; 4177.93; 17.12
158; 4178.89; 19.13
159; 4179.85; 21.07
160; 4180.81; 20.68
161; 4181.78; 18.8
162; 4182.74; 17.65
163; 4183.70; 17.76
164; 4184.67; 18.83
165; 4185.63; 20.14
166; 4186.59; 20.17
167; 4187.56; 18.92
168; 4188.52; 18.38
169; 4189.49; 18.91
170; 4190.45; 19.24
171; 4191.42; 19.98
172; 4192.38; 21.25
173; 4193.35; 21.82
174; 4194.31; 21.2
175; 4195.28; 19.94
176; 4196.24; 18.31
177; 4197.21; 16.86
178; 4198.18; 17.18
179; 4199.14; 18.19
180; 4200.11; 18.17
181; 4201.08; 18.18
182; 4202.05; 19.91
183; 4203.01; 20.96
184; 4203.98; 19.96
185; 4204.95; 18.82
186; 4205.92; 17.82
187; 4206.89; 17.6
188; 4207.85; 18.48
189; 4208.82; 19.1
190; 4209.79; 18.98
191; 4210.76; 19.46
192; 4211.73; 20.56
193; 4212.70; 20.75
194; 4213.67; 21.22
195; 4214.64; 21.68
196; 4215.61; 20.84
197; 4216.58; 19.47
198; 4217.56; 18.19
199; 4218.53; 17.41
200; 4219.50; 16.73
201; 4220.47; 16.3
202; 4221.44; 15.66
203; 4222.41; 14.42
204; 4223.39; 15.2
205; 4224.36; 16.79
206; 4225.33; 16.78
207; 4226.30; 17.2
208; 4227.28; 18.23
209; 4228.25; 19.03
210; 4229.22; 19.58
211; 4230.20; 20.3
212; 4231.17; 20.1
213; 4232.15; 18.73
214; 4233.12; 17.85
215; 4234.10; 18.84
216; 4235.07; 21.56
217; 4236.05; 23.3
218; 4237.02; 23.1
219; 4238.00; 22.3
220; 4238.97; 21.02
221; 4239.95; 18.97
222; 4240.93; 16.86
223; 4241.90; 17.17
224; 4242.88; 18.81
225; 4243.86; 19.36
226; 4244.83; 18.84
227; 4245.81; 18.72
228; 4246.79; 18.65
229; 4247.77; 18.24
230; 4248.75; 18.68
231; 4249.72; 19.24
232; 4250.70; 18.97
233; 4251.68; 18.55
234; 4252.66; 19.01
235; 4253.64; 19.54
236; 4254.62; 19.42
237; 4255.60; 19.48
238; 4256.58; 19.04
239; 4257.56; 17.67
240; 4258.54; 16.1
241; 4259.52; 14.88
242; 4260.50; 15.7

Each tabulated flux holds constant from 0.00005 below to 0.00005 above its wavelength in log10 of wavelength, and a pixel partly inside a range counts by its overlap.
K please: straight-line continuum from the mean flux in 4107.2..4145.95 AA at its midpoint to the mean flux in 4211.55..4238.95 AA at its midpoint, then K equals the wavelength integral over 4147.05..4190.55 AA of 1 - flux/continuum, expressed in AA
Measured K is 1.4 AA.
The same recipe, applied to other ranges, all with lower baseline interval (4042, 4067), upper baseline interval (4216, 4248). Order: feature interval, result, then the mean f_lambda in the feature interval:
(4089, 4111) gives 4.1 AA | 16.2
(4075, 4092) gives 2.4 AA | 17.2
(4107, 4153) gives 1.4 AA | 19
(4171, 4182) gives 0.3 AA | 18.6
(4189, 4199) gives -0.2 AA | 19.4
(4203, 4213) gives -0.2 AA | 19.2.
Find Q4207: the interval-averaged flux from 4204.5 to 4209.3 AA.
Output 18.4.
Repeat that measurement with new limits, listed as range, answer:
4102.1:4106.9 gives 15.7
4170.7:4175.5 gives 18.7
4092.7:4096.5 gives 16.3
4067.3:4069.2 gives 19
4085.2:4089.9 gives 15.5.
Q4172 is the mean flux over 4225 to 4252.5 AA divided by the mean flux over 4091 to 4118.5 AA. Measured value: 1.17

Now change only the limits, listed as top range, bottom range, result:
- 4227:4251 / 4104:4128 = 1.09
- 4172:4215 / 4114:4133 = 1.04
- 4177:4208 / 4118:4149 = 0.97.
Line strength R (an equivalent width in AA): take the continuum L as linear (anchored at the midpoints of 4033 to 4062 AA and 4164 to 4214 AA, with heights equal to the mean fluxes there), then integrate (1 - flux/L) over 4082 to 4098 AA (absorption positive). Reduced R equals 3.1 AA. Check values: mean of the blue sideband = 20.2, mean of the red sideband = 19.1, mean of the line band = 16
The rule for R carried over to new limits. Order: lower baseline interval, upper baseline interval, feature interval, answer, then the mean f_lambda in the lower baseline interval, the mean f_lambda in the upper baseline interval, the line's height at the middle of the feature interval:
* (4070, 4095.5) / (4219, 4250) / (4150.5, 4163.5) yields 0.7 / 17.4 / 18.6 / 18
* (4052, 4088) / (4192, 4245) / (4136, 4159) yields -0.7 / 18.6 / 19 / 18.8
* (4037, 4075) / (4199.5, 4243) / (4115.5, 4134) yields 1.2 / 20.1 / 18.9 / 19.6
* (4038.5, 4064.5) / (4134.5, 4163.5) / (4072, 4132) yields 7.3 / 20.3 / 19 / 19.6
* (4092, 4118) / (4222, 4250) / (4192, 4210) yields -0.8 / 16.4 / 18.9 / 18.2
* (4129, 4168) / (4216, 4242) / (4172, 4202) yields -0.3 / 18.8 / 18.6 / 18.7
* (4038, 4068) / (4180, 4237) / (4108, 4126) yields 1.4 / 20.5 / 19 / 19.9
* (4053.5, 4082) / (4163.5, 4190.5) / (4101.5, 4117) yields 1.8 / 19.4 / 18.9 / 19.2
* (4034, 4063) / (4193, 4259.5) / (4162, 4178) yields 0.6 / 20.3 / 18.9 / 19.3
